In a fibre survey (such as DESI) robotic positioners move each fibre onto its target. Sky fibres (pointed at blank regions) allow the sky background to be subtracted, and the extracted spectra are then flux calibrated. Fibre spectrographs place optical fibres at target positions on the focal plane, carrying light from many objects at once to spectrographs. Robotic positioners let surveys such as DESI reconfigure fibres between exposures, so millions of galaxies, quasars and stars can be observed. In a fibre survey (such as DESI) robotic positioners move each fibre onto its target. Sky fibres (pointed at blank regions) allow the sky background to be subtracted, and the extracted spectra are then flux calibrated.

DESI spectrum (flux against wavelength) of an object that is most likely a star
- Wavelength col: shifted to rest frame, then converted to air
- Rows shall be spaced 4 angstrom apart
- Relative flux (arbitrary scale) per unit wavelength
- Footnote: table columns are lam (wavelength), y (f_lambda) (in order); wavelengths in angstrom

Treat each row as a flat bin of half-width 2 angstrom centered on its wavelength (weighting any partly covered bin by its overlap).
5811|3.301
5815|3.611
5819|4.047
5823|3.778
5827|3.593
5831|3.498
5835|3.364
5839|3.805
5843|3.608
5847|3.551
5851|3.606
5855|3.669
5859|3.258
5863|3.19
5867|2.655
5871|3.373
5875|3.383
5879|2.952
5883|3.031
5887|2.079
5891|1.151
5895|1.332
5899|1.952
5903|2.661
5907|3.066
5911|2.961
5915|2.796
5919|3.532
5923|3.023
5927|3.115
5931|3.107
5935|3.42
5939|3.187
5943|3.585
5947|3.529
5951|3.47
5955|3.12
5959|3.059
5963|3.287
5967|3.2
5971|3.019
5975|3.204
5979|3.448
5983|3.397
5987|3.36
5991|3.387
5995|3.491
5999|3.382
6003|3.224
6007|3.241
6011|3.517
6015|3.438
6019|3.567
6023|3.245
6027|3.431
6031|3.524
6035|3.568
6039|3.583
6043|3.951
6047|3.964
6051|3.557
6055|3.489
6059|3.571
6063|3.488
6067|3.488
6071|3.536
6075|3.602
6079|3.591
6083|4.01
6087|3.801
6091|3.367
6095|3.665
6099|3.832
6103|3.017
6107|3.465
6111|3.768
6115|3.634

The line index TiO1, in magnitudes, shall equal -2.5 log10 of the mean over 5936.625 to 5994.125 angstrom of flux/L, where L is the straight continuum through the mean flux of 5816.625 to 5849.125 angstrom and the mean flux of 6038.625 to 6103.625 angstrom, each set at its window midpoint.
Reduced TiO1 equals 0.10 mag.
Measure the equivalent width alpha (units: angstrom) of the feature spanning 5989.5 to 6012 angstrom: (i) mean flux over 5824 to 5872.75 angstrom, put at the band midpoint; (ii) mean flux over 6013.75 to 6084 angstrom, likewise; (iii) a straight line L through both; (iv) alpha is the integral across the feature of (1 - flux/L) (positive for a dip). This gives 1.2 angstrom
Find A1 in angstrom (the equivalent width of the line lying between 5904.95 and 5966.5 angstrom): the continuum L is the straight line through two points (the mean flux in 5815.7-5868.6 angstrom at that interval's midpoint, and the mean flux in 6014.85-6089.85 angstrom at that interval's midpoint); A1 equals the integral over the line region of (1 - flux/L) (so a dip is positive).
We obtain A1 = 5.9 angstrom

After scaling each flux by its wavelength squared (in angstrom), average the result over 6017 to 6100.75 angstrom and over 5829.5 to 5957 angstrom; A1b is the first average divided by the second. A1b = 1.25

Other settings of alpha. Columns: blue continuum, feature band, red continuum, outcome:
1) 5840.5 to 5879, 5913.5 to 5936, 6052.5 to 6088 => 1.77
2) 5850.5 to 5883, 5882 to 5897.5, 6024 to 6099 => 6.85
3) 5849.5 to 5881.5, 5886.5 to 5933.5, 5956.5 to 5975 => 9.00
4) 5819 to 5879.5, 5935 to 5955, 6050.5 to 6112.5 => 0.54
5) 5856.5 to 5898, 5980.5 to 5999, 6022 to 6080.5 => -0.92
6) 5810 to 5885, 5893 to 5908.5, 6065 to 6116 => 5.56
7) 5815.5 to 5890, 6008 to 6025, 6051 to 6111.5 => 0.37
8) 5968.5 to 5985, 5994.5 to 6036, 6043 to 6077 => 0.11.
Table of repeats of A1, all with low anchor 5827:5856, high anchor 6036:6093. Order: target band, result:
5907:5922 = 2.1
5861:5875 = 1.8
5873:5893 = 6.0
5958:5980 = 2.5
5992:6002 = 0.6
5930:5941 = 1.1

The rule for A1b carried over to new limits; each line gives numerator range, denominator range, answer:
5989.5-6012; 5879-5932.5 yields 1.33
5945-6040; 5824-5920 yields 1.17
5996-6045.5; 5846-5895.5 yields 1.26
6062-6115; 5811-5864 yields 1.09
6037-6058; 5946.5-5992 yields 1.16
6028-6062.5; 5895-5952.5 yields 1.25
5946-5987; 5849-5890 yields 1.10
